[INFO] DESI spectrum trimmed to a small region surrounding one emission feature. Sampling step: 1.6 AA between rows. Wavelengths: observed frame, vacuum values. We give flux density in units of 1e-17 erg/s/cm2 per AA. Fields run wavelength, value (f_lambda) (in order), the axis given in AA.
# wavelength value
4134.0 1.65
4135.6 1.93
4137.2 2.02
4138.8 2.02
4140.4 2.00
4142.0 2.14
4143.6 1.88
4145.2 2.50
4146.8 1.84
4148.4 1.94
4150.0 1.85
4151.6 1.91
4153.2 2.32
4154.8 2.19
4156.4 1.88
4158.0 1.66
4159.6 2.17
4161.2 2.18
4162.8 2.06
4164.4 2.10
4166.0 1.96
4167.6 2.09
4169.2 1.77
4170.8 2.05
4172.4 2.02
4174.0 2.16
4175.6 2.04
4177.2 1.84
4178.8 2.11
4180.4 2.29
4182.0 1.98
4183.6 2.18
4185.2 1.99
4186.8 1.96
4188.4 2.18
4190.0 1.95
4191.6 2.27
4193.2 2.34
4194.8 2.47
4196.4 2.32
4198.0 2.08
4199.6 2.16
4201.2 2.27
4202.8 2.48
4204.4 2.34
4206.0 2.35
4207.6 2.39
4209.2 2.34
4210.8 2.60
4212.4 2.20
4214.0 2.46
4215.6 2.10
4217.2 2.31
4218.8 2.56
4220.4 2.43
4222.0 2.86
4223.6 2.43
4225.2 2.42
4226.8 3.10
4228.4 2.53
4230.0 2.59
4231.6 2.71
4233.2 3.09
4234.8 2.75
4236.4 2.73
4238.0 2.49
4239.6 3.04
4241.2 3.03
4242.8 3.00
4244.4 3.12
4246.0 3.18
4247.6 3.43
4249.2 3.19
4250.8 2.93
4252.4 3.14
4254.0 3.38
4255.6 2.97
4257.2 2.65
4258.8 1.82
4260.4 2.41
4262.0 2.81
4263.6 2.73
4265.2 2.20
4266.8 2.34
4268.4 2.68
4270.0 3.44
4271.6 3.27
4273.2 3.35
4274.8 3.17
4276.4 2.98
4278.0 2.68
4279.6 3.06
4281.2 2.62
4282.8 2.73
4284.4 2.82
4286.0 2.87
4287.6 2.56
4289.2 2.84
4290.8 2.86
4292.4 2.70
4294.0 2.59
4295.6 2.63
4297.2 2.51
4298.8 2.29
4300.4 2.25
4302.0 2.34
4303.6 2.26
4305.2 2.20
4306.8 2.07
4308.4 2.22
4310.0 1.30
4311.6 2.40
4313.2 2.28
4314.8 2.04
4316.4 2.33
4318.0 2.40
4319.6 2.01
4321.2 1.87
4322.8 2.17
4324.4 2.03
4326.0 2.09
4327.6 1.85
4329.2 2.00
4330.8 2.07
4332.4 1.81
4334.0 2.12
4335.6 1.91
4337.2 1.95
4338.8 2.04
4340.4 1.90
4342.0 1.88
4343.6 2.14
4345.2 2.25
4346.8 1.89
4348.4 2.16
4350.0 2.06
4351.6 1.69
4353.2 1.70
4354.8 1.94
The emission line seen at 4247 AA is C IV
